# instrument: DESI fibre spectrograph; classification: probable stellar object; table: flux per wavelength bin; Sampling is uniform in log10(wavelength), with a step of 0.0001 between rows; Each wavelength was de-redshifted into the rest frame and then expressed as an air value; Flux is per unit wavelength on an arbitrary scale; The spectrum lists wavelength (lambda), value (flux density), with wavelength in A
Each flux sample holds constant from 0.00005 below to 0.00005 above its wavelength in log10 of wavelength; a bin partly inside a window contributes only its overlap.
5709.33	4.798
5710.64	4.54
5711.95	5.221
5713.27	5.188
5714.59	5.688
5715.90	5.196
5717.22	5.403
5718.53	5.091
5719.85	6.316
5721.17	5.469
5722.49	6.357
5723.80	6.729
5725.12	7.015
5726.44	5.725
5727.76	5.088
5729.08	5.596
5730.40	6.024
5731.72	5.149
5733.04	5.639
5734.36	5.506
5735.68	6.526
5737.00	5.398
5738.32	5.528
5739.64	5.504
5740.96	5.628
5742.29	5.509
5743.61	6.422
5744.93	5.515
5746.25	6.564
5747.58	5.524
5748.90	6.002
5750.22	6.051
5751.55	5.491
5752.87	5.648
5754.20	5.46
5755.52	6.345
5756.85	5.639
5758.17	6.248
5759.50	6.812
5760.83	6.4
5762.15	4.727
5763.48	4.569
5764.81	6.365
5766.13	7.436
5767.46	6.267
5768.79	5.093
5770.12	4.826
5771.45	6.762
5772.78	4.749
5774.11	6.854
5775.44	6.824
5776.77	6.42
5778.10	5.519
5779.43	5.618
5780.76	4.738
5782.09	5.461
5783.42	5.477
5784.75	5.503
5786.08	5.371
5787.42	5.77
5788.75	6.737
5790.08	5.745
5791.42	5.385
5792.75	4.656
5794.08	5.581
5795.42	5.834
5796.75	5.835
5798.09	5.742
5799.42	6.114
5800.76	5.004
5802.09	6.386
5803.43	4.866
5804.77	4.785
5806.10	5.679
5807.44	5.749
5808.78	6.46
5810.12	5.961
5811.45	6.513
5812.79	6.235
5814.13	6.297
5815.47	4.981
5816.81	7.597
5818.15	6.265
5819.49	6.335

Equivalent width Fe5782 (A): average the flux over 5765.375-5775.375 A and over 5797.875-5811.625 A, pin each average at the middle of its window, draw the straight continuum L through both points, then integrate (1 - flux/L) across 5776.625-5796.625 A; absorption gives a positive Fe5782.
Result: 1.1 A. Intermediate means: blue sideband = 6.05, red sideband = 5.73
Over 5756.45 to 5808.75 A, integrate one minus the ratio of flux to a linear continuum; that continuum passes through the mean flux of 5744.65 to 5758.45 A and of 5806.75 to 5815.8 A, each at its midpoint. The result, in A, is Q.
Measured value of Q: 2.0 A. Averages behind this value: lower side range 5.86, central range 5.74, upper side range 6.06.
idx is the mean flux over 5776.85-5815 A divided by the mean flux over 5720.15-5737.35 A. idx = 0.97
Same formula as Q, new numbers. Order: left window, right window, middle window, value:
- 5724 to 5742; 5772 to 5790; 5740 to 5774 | -0.6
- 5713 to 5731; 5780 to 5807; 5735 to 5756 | -0.4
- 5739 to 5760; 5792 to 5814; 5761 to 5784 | 0.2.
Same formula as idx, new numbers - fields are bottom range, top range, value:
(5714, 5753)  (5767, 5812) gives 0.99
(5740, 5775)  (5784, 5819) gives 0.99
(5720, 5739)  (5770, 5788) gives 0.98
